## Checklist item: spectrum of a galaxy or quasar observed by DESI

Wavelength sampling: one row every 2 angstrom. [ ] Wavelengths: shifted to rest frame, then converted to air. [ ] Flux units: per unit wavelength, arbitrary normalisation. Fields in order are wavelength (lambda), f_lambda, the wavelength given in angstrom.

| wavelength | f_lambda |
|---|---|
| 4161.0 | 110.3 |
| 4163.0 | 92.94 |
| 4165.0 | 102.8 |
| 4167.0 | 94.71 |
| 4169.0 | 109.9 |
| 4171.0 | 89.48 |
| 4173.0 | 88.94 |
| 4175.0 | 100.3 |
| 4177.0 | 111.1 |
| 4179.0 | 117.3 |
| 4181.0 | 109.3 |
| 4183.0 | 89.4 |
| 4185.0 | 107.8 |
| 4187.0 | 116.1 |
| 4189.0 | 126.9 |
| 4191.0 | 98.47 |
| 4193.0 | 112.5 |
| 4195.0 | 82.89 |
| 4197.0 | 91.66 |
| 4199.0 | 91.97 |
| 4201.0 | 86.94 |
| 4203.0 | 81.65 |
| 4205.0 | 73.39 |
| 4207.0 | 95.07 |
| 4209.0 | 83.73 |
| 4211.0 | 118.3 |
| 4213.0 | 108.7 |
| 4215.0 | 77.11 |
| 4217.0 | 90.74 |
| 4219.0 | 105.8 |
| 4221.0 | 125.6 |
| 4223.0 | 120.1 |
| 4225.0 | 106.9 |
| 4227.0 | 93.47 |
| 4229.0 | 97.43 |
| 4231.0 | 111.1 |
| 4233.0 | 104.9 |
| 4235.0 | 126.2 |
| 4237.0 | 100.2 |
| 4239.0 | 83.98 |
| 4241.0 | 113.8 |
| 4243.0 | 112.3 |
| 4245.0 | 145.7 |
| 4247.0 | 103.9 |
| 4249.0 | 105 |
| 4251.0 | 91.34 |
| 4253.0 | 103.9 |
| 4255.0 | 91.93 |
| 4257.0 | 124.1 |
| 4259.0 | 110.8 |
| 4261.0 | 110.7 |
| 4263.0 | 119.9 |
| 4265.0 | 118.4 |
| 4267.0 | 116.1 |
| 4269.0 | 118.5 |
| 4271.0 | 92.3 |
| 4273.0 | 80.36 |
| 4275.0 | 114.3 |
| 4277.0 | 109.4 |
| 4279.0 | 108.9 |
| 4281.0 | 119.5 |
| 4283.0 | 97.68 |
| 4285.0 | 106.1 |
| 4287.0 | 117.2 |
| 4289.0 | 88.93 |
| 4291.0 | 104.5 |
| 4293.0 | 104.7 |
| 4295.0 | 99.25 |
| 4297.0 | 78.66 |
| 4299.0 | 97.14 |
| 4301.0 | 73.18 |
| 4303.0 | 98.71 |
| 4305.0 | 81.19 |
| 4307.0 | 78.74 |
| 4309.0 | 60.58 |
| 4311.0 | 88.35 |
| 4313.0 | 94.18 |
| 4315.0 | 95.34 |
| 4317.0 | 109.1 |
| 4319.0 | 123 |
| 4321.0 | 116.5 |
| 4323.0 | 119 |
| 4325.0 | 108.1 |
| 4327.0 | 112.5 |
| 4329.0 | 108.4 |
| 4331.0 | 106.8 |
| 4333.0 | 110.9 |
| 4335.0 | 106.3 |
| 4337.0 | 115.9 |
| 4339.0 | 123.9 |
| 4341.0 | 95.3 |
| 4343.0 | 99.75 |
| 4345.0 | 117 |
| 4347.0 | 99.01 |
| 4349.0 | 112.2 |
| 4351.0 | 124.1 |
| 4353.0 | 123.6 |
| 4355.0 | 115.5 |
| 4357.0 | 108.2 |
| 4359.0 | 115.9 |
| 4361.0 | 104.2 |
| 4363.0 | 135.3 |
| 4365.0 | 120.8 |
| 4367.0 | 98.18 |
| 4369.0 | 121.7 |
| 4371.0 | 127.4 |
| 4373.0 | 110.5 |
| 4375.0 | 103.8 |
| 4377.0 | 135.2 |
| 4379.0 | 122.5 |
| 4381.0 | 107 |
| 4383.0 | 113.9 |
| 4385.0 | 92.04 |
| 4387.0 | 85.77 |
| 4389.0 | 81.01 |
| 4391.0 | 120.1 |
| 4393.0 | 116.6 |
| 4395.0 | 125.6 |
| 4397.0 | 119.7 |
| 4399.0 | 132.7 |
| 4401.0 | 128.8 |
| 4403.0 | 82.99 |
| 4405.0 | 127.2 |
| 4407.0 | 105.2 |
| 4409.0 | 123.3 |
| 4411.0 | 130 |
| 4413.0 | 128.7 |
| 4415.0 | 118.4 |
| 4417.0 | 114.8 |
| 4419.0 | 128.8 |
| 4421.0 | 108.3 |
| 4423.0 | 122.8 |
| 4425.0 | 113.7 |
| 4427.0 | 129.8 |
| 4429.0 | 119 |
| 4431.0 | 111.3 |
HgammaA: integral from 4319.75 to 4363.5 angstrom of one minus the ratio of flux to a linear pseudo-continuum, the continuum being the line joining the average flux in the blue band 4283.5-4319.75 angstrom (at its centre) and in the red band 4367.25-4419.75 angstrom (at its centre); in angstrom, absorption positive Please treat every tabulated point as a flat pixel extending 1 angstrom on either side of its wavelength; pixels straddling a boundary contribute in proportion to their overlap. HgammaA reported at -3.87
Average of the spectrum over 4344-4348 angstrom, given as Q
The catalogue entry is 108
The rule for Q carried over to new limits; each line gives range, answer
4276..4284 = 109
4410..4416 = 126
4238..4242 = 98.9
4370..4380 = 120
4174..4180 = 110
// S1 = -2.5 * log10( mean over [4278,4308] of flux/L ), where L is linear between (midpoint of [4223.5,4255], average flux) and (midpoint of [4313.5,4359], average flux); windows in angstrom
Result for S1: 0.13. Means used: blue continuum 106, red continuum 111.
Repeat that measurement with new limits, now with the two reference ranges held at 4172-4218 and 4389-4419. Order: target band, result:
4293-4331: 0.13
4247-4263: -0.02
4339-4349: 0.07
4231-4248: -0.09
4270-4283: 0.03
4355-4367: -0.01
